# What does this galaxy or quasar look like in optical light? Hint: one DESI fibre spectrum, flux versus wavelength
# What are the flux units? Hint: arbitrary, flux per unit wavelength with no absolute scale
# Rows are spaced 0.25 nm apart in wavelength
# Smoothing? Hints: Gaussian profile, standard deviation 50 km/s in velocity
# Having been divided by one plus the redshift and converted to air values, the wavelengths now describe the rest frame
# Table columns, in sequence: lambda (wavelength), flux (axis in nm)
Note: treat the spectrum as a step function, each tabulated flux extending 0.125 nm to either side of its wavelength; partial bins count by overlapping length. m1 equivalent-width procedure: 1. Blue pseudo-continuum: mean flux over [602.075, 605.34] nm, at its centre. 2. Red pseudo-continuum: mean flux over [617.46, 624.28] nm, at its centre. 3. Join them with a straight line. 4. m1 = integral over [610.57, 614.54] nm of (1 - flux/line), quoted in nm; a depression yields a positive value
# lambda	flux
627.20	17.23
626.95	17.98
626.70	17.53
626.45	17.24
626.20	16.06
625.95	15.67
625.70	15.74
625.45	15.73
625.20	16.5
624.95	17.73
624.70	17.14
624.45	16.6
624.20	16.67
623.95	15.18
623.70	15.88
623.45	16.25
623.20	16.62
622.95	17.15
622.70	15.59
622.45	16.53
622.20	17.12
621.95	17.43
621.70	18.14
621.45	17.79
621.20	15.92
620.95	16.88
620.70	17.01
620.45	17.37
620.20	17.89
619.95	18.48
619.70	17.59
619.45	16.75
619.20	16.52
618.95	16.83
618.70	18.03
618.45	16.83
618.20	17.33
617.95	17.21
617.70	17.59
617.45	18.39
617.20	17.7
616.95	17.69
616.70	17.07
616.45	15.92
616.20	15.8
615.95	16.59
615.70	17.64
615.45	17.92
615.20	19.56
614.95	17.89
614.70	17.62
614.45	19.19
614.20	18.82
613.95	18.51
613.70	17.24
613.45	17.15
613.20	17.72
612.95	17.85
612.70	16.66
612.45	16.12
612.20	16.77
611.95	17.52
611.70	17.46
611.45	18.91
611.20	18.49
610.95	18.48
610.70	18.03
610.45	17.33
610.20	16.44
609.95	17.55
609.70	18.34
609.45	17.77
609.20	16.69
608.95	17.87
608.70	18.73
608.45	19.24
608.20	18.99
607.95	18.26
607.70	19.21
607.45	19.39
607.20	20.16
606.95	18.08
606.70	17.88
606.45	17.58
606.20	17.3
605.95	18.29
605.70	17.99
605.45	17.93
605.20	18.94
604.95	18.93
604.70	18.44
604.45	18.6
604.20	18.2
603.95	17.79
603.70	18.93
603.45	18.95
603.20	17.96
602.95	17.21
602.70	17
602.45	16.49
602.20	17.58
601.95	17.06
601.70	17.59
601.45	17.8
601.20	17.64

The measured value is -0.06 nm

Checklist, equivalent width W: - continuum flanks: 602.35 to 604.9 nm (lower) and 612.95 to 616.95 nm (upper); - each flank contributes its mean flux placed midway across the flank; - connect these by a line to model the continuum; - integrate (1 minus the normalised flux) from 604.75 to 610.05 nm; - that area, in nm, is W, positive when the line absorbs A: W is -0.136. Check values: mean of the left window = 18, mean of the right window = 17.7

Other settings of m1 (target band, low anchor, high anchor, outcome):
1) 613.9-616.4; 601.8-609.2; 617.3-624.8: -0.057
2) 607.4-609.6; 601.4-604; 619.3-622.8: -0.115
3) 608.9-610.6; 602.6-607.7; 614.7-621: 0.053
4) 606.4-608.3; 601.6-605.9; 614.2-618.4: -0.092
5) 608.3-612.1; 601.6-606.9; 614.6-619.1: -0.049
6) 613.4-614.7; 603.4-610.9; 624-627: -0.040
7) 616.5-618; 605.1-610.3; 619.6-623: -0.003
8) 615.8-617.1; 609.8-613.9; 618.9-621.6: 0.051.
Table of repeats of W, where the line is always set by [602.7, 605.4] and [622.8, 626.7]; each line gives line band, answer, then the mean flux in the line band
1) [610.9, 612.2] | -0.028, 18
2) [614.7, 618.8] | -0.067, 17.4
